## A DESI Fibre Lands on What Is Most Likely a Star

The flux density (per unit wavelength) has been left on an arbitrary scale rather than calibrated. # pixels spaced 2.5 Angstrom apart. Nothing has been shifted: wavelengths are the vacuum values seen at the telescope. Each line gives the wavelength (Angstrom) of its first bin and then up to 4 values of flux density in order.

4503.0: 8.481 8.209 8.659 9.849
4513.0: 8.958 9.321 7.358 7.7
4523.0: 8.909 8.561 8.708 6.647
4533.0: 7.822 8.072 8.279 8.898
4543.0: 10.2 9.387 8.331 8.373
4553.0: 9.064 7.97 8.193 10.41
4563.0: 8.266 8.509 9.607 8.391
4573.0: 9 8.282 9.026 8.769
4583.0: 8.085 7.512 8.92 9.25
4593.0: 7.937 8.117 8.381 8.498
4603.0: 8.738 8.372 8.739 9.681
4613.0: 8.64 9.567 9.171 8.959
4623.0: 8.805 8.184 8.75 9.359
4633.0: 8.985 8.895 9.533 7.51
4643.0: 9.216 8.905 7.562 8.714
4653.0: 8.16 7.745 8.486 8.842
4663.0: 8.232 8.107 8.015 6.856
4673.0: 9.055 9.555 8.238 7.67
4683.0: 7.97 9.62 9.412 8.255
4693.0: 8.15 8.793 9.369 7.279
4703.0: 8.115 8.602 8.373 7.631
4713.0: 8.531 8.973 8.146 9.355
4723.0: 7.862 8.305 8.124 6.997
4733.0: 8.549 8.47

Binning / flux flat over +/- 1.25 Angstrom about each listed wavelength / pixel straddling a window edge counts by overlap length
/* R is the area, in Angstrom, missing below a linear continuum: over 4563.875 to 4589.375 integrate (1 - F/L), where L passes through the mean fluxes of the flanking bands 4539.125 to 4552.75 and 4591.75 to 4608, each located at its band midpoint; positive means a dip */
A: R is 0.1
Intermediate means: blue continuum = 9.03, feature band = 8.61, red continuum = 8.37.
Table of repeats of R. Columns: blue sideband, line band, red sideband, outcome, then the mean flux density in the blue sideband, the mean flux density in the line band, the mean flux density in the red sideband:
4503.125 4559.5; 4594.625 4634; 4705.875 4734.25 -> -1.9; 8.53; 8.81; 8.27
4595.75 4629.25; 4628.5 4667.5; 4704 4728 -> 0.5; 8.79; 8.54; 8.4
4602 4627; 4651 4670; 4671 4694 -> 1.1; 8.89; 8.19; 8.61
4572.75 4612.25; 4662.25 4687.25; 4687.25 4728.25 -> 0.3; 8.57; 8.36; 8.42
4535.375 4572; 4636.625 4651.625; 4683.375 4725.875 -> 0.1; 8.82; 8.57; 8.51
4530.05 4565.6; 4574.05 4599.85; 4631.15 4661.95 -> 0.5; 8.61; 8.43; 8.56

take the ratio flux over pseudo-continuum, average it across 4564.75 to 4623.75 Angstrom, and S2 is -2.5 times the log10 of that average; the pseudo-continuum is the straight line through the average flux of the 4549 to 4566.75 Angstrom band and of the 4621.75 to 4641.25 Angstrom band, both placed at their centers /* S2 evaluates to 0.00 mag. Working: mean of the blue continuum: 8.68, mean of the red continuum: 8.78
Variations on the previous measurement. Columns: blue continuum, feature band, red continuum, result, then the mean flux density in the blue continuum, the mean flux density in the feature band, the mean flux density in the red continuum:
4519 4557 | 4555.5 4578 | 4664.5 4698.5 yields -0.042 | 8.45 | 8.8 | 8.49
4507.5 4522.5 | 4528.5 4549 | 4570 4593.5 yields 0.019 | 8.65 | 8.47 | 8.54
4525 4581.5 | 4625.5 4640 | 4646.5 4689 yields -0.062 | 8.64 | 8.94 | 8.36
